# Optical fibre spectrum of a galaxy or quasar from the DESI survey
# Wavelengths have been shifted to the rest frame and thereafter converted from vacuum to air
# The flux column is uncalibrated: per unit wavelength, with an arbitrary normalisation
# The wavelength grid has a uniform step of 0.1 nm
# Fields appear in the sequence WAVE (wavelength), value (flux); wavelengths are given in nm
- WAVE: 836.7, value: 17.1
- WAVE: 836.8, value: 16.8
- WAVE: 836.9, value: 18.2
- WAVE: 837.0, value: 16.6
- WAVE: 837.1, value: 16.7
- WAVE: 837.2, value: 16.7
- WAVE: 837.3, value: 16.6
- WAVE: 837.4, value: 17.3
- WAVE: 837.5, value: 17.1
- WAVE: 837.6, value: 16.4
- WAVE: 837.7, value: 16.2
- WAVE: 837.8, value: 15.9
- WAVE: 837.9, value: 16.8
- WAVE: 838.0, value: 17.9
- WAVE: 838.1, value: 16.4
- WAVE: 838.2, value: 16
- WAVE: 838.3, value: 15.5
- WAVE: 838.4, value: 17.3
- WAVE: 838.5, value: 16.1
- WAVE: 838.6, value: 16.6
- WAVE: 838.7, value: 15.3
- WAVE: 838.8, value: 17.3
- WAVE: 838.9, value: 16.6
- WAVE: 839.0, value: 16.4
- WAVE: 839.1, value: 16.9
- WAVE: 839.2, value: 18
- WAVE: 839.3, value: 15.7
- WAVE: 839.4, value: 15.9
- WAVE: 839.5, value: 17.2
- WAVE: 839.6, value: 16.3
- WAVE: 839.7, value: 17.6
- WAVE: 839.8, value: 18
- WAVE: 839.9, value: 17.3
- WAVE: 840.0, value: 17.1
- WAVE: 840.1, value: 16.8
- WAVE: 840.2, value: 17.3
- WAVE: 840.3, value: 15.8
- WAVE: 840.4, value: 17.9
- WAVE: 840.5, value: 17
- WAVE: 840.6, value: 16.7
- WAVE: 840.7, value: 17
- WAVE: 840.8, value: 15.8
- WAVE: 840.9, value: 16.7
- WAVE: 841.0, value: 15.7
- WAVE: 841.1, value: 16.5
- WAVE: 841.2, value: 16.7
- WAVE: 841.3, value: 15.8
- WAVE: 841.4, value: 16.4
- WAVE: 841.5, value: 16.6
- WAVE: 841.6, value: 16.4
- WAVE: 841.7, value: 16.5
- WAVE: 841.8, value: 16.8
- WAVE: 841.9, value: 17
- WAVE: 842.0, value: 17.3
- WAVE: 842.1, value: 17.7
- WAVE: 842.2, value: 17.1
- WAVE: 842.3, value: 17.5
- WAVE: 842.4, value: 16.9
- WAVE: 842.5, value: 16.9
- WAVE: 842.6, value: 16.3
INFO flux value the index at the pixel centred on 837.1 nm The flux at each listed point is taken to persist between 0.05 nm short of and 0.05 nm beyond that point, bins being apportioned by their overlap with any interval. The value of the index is 16.7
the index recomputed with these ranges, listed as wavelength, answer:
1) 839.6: 16.3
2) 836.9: 18.2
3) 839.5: 17.2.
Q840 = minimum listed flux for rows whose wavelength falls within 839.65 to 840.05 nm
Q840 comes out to 17.1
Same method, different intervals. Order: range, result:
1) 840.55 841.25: 15.7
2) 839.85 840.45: 15.8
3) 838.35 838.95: 15.3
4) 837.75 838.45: 15.5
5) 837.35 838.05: 15.9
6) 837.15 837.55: 16.6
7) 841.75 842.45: 16.8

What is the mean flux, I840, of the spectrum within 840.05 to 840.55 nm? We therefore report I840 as 17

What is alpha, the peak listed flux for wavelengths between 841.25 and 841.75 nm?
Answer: 16.6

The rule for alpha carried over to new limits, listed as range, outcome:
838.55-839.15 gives 17.3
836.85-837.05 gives 18.2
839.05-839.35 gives 18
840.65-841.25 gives 17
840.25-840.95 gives 17.9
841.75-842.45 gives 17.7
